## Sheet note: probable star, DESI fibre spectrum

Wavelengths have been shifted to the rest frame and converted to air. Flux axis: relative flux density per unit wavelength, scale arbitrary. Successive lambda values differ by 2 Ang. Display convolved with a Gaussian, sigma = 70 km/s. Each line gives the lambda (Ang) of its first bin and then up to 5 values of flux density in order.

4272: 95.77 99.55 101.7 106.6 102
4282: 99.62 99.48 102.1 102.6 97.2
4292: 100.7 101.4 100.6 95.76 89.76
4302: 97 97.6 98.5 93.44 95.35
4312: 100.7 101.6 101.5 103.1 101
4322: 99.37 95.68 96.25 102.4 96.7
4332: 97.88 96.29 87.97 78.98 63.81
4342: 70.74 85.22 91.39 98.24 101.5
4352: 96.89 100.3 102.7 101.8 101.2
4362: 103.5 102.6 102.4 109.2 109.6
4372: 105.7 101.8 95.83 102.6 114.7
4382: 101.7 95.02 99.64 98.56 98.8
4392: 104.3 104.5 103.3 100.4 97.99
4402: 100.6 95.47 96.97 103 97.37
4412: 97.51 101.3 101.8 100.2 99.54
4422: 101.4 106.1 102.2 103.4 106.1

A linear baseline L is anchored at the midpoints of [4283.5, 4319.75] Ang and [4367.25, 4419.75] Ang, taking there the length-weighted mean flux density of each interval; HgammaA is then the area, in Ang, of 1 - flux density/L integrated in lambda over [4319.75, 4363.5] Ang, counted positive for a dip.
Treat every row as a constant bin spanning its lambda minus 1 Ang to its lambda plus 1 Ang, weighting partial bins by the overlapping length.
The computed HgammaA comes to 2.58 Ang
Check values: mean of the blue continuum 98.8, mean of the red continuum 101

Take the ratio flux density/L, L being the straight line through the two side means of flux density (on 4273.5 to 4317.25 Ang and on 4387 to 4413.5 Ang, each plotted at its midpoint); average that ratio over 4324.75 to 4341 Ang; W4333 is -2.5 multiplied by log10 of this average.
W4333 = 0.11 mag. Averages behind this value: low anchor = 99.3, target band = 90.1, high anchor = 99.9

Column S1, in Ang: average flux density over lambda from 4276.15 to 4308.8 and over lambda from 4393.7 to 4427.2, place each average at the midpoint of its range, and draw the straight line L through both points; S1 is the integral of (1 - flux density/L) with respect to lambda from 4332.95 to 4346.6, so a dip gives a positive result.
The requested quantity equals 2.4 Ang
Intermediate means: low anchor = 99.1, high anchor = 101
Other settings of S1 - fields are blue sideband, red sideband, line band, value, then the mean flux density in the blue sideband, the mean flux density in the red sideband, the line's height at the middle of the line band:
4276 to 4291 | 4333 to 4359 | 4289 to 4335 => -0.91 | 101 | 90.4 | 96.4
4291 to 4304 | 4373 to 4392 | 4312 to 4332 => -0.23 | 97.5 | 101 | 98.6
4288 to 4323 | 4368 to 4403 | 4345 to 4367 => 0.15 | 98.6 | 102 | 101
